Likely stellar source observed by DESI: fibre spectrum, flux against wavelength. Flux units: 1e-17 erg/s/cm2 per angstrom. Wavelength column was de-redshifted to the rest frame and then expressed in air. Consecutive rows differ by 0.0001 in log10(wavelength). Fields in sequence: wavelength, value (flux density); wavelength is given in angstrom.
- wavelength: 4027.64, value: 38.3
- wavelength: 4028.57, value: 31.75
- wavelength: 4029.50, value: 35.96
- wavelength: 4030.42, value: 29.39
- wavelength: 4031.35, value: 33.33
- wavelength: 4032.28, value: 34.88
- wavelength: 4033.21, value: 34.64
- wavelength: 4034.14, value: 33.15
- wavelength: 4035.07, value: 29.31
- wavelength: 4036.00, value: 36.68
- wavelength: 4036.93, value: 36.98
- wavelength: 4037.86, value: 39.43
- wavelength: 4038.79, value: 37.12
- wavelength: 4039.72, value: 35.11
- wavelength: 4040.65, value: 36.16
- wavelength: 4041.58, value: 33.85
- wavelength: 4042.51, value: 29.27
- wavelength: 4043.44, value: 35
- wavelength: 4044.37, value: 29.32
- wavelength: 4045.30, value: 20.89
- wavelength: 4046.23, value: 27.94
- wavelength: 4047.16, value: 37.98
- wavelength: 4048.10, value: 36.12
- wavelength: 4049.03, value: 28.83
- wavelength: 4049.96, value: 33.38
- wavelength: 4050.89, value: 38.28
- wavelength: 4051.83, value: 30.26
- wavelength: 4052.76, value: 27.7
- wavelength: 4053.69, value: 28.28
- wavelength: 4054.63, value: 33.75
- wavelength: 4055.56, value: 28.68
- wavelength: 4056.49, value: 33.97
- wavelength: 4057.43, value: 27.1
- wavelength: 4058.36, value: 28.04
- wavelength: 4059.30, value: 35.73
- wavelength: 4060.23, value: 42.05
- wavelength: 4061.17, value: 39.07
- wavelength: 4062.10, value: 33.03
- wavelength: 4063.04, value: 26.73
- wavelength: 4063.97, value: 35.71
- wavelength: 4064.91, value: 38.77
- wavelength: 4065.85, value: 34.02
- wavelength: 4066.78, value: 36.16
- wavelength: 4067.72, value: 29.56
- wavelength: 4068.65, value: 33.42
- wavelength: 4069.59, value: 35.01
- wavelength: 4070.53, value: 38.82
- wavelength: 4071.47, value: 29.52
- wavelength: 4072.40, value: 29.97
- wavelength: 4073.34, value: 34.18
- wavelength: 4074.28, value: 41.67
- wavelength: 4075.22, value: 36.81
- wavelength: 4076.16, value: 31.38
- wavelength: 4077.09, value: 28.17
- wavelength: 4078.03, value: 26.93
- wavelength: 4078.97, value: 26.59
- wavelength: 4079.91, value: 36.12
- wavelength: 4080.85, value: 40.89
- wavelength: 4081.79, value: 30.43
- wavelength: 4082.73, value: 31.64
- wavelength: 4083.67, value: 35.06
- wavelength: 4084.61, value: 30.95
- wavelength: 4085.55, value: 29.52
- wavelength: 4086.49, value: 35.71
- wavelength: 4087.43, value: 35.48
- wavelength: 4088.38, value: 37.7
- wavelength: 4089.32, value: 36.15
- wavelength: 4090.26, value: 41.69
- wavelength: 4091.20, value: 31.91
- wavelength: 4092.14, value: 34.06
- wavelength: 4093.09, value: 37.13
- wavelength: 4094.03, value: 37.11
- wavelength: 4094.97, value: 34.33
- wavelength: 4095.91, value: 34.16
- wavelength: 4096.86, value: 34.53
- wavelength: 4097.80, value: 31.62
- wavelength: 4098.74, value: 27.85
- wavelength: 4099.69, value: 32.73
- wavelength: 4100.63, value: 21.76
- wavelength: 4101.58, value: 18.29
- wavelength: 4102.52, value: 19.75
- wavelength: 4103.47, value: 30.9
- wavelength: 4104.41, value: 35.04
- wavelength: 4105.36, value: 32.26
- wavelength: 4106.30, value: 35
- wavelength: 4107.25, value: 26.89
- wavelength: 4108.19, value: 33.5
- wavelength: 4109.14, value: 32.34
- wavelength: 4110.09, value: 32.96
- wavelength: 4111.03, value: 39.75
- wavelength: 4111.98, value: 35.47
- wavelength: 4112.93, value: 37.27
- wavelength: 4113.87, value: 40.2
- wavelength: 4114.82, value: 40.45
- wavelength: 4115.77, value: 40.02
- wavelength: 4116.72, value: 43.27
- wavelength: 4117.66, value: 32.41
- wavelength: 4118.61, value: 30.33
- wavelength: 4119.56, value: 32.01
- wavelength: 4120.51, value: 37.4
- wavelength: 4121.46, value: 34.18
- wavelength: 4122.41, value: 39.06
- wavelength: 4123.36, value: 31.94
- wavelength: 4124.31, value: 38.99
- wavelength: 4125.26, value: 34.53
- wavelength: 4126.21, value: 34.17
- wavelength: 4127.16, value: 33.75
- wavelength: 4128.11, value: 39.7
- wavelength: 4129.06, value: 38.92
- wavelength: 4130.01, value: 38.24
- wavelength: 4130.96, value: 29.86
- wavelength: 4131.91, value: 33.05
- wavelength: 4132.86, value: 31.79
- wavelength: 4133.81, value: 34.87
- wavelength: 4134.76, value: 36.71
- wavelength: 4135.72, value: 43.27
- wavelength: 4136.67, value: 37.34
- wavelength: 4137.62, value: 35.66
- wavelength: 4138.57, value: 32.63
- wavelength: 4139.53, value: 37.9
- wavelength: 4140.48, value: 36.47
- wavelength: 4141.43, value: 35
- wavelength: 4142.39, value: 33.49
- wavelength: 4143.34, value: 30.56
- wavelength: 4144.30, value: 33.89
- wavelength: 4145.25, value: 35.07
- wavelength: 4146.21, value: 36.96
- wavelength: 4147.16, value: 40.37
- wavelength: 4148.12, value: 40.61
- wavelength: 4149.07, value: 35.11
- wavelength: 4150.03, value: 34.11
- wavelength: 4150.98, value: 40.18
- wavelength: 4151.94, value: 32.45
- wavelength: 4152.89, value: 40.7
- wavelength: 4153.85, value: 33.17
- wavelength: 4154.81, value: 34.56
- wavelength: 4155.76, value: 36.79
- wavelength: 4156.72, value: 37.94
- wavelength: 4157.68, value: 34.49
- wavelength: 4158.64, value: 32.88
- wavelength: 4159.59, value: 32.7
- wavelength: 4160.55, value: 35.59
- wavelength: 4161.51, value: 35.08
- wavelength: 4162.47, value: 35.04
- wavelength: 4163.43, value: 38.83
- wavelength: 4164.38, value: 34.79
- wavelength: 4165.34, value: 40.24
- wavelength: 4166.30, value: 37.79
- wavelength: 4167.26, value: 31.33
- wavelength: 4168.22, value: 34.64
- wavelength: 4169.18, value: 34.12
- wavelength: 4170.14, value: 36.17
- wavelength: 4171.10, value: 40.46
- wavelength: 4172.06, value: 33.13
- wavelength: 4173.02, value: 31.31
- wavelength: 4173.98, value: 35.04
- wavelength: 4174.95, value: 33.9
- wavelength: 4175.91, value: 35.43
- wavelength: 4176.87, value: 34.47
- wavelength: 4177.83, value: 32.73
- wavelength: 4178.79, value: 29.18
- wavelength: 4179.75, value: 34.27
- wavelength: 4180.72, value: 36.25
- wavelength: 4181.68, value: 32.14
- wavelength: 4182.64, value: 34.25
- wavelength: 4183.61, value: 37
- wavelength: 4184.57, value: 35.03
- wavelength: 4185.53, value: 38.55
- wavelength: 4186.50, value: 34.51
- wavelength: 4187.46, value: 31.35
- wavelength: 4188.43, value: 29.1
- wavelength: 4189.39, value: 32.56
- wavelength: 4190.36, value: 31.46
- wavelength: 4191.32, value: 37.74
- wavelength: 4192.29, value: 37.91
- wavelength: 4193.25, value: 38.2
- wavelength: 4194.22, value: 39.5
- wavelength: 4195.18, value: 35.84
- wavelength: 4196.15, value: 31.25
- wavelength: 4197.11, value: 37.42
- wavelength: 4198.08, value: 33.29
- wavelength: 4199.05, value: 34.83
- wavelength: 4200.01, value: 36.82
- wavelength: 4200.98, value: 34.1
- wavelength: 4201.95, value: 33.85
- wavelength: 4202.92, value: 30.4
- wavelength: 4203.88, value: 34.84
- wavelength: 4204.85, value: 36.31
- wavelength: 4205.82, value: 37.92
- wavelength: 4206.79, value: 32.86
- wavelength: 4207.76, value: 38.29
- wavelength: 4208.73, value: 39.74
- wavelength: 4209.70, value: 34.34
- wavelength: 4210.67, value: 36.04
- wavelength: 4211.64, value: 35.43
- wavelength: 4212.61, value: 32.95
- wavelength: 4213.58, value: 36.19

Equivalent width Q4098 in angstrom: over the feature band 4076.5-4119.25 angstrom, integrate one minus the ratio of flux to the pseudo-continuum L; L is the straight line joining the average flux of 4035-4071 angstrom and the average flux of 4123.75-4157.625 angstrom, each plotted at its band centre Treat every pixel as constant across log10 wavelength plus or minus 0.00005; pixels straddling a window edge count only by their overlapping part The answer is 1.8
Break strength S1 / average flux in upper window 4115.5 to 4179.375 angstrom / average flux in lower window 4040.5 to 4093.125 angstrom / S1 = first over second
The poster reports 1.07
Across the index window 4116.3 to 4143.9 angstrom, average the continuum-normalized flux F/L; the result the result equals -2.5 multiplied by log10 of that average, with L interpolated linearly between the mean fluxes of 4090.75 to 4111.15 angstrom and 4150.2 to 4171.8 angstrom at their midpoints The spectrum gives -0.06 mag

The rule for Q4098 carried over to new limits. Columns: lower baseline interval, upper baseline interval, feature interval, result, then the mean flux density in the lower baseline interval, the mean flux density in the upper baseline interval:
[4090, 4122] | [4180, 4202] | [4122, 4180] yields -2.11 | 33.4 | 34.9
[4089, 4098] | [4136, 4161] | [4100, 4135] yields 1.55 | 35.4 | 35.7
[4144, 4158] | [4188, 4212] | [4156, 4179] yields 0.69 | 36.5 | 35.2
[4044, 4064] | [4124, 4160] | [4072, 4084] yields -0.04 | 31.9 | 35.8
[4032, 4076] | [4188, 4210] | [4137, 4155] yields -0.64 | 33.4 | 35.2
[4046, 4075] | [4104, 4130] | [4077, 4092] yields 0.35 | 33.4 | 35.7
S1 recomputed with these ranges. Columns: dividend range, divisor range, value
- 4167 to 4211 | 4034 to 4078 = 1.05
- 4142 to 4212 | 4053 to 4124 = 1.05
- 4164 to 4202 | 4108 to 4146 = 0.97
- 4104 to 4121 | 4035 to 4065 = 1.07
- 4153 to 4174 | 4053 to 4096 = 1.05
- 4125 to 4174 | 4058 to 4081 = 1.05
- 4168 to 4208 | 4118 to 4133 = 0.99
